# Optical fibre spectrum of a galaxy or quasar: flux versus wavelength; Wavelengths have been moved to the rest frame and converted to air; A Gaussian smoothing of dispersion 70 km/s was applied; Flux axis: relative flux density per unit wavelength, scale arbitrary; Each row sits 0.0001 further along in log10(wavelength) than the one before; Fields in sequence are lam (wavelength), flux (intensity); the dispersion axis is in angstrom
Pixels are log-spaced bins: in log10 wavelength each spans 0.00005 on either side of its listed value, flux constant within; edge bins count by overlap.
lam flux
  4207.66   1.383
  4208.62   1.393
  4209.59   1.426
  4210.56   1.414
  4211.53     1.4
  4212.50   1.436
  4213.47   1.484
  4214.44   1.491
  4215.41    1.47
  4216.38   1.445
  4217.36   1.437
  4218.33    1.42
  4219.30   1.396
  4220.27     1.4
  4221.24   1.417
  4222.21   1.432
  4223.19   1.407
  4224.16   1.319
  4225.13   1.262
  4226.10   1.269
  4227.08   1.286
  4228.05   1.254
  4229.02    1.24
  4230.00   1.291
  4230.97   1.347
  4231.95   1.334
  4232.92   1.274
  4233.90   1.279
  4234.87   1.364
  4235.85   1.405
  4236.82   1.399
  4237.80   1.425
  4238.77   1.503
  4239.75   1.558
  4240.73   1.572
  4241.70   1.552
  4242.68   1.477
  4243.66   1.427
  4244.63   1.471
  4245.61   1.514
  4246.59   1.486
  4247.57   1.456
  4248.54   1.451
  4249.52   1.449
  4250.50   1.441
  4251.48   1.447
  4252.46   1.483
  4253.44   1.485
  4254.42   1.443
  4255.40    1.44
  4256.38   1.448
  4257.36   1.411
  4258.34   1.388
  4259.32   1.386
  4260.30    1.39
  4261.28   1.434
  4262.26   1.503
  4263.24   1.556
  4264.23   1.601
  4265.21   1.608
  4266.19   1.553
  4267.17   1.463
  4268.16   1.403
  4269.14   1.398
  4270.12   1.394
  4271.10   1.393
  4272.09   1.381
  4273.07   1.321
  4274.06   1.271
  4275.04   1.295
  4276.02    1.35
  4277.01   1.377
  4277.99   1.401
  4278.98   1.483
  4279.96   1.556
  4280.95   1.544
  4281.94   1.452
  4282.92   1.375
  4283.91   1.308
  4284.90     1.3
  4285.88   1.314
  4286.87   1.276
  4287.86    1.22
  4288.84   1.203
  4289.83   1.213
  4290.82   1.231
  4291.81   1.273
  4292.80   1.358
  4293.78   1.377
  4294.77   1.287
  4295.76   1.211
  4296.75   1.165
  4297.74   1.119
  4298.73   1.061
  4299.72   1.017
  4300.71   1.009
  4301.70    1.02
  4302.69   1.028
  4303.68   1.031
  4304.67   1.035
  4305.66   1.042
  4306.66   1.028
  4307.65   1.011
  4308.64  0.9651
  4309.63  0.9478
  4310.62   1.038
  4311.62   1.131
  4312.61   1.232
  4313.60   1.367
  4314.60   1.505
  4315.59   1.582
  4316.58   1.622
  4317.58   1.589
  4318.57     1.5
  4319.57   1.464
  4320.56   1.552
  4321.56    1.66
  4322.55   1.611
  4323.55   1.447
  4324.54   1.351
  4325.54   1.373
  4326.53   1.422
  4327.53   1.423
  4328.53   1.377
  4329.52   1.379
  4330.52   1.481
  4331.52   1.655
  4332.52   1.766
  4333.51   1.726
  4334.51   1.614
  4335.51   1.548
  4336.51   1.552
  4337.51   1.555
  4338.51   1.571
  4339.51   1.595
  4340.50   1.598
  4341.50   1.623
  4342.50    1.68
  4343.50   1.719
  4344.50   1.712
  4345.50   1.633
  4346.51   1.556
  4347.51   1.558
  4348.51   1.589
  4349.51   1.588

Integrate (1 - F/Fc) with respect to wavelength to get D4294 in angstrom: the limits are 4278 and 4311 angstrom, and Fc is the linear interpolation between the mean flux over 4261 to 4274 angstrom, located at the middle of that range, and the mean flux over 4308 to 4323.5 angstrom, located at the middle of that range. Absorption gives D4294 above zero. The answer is 5.0 angstrom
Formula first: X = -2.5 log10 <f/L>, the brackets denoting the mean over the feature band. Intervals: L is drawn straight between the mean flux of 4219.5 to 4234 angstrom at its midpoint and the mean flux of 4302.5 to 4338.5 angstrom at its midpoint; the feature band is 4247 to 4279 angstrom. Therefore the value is -0.07 mag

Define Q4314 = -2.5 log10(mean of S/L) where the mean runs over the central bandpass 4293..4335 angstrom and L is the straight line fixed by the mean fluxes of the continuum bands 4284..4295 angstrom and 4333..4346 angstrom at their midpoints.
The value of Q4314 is 0.11 mag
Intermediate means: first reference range 1.28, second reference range 1.63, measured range 1.32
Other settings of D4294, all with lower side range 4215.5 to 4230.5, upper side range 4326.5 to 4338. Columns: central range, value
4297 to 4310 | 4.1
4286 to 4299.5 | 2.3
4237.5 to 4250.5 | -0.9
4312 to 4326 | 0.3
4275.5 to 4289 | 0.8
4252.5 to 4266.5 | -0.5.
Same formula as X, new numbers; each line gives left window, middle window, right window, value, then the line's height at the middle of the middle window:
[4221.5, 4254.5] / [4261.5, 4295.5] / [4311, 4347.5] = 0.06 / 1.46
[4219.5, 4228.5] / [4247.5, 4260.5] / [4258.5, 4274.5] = -0.02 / 1.41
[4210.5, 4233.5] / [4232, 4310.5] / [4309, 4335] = 0.05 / 1.41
